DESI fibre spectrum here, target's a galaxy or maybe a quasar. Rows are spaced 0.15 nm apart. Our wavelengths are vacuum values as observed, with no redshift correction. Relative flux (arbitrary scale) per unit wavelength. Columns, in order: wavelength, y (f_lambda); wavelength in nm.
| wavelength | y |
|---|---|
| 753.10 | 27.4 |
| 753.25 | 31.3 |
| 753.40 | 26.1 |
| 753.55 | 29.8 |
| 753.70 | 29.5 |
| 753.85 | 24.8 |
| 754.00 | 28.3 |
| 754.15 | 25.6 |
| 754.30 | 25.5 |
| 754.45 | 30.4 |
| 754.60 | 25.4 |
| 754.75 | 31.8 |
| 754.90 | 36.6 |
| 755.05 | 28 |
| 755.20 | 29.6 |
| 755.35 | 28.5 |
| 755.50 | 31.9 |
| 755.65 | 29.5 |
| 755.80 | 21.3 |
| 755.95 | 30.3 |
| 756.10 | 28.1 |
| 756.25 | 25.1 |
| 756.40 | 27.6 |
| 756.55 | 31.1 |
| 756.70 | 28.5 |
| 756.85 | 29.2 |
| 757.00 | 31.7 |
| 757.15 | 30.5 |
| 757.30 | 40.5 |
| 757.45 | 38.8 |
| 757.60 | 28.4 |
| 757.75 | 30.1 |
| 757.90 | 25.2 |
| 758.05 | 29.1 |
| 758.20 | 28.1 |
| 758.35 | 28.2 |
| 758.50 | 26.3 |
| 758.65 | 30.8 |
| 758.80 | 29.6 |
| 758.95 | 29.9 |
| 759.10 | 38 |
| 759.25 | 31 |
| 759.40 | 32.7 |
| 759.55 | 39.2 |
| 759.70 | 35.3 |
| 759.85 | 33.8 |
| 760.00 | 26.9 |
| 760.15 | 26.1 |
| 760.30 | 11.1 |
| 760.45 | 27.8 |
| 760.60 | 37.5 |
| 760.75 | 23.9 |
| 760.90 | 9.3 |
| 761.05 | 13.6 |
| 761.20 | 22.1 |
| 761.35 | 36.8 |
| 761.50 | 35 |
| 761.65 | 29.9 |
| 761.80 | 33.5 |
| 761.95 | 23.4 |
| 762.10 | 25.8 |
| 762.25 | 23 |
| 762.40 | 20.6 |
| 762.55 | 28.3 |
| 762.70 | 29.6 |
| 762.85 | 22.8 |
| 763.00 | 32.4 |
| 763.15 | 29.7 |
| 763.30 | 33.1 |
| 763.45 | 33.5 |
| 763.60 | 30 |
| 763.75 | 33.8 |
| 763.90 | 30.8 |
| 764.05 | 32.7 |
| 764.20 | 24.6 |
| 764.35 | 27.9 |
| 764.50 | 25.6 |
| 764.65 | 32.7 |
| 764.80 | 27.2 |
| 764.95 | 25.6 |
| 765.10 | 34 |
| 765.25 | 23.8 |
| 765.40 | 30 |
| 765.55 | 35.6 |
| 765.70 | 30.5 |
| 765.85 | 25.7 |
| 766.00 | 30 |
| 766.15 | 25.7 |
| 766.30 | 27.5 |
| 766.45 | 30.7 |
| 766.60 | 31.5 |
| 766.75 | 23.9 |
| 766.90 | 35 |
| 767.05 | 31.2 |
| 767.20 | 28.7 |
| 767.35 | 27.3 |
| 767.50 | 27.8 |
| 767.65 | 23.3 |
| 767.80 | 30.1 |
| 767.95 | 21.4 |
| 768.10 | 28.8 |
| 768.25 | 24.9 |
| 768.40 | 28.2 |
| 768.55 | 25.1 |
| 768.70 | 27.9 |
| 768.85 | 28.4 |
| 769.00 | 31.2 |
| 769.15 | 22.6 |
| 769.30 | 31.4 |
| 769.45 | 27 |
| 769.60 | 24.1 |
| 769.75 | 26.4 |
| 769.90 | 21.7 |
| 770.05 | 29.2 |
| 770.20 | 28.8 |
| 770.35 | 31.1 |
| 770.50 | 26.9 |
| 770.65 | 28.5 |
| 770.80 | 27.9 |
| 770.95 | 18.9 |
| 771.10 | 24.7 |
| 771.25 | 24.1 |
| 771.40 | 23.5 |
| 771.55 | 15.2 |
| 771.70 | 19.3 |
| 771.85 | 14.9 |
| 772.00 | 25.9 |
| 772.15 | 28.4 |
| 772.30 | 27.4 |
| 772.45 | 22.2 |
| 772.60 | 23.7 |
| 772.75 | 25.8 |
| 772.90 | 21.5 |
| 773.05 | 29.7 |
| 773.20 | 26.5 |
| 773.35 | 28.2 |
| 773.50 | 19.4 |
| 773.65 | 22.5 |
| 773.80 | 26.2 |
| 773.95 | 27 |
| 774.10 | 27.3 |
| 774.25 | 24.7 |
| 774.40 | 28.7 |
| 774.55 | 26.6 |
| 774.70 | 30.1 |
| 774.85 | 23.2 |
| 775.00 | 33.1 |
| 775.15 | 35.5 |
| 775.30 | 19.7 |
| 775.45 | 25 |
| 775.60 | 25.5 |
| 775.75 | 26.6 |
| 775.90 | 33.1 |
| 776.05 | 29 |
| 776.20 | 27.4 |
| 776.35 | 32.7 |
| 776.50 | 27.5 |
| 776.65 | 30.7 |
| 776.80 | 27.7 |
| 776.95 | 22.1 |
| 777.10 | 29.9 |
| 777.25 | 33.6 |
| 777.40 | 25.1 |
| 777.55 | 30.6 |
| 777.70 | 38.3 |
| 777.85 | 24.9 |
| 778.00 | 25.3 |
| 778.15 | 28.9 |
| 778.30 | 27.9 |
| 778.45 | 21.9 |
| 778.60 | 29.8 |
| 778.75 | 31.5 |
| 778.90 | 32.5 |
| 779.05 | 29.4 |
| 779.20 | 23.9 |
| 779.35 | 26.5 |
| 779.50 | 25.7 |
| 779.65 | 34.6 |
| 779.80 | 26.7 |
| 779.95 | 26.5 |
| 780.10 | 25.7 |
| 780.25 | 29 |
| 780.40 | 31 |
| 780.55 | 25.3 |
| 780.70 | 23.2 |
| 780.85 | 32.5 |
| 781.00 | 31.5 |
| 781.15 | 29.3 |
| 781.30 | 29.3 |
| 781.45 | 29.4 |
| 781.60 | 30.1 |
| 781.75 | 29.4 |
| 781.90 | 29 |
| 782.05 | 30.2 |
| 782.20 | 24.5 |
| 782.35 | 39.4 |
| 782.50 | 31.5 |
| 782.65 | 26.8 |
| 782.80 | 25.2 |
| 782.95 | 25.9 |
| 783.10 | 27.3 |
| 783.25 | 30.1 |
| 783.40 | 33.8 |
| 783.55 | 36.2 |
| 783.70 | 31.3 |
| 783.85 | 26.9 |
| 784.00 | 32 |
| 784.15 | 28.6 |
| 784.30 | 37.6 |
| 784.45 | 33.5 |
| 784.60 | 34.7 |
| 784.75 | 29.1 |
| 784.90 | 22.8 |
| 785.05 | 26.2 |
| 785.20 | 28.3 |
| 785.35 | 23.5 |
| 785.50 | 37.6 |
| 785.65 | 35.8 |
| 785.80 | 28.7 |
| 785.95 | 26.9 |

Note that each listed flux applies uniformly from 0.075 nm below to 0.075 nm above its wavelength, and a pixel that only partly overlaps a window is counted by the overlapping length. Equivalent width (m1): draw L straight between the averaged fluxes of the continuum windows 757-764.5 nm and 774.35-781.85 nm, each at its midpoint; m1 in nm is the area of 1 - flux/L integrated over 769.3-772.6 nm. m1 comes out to 0.46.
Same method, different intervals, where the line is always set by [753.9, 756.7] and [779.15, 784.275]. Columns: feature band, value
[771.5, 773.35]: 0.34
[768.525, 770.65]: 0.11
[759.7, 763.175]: 0.28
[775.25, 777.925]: 0.06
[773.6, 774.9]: 0.12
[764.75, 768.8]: 0.09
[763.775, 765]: 0.00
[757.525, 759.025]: 0.00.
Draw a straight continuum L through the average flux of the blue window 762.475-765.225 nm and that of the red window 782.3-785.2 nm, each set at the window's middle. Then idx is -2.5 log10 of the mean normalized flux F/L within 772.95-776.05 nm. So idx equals 0.12 mag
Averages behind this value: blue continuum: 29.6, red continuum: 30.3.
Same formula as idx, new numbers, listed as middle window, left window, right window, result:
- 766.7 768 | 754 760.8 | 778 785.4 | 0.061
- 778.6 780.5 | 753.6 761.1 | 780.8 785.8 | 0.054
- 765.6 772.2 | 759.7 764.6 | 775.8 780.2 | 0.057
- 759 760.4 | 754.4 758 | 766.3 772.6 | -0.053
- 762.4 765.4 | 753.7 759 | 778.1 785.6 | 0.004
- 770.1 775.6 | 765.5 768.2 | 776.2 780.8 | 0.123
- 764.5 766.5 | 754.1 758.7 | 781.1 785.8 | 0.025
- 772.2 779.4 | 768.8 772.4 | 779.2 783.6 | -0.013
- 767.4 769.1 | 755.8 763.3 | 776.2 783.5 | 0.070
